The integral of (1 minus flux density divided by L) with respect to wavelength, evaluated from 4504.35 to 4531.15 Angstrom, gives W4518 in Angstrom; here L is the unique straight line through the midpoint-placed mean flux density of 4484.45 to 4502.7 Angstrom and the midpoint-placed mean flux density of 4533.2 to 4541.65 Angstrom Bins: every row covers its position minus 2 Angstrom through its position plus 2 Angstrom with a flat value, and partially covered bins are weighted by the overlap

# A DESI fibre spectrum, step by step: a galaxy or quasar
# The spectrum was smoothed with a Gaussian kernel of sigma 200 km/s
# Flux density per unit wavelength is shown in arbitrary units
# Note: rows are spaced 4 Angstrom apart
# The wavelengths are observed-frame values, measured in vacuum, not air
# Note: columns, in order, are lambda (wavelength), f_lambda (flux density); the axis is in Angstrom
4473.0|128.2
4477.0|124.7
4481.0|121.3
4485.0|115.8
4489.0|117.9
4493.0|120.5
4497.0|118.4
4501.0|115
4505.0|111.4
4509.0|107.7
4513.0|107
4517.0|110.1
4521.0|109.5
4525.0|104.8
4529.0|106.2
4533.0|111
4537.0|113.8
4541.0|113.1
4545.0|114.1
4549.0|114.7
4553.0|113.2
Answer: 1.7 Angstrom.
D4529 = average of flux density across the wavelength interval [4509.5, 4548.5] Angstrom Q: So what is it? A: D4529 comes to 110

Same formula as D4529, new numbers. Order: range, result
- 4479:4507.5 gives 117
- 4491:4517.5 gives 113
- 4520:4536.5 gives 108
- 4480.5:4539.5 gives 112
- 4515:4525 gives 109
